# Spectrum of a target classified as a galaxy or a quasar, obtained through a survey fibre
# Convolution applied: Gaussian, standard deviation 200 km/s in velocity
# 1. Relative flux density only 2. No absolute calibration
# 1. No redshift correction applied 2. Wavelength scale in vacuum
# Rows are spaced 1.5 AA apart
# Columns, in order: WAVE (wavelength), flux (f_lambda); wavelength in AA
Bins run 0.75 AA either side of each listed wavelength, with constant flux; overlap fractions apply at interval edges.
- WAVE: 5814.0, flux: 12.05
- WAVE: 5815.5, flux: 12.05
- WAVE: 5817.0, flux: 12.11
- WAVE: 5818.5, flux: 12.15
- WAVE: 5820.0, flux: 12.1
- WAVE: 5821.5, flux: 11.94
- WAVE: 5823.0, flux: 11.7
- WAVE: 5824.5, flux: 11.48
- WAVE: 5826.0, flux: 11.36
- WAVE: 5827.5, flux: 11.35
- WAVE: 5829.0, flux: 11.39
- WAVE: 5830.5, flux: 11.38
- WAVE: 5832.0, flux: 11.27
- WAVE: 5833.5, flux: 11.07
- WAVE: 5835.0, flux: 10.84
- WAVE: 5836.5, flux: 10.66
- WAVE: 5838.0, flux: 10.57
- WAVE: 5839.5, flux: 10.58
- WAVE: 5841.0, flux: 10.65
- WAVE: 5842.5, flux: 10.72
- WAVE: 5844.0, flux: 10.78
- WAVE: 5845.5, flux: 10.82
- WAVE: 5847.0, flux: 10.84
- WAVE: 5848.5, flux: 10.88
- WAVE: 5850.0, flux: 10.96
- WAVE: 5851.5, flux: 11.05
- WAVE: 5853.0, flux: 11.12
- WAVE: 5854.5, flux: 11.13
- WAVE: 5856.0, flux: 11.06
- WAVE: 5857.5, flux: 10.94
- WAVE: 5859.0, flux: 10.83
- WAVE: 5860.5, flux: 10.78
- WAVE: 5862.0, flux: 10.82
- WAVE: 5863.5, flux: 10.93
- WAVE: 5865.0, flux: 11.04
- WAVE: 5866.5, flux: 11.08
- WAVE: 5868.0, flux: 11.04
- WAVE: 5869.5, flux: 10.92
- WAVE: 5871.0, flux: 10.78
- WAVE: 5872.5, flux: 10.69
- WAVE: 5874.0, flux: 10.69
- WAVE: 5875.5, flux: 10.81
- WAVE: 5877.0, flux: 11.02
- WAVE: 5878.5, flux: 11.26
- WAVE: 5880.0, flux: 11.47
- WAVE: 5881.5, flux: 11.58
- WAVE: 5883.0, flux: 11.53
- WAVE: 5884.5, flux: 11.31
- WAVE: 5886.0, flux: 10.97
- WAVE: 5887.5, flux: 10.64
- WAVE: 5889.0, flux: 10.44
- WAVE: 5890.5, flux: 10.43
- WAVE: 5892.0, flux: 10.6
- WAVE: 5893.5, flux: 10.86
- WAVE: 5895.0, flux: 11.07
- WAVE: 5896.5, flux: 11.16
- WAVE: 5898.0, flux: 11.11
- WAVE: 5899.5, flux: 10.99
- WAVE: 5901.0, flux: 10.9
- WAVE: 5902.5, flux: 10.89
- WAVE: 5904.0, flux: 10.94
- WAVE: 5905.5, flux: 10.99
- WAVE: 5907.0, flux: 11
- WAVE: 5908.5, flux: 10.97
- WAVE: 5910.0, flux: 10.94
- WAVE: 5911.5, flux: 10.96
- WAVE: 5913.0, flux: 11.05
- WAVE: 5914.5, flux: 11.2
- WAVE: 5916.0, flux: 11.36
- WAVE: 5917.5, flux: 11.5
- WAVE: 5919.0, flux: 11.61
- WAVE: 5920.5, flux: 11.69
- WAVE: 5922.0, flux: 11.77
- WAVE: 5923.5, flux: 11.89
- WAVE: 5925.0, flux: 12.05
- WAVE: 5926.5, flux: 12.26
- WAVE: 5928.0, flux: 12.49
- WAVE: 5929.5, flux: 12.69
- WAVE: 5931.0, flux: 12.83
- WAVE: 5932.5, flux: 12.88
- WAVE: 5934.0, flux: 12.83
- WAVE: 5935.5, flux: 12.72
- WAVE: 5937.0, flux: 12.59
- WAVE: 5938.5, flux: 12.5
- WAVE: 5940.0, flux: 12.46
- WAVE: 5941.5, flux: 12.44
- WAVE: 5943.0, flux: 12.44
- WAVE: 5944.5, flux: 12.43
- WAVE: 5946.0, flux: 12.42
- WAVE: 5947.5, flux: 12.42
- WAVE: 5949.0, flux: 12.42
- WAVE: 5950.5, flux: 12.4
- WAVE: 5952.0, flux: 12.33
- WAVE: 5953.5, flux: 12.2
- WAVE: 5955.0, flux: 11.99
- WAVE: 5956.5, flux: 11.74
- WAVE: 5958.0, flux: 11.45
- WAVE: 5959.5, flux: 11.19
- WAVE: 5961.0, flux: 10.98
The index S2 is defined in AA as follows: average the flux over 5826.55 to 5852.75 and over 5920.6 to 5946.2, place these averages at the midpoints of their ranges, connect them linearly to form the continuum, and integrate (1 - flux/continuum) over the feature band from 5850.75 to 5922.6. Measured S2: 3.95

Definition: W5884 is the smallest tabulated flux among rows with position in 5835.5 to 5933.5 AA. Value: 10.43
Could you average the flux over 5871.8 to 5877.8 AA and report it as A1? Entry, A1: 10.8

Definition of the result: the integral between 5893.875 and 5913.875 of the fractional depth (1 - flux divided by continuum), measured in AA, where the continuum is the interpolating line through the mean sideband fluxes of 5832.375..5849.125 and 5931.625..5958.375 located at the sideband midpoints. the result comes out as 1.3 AA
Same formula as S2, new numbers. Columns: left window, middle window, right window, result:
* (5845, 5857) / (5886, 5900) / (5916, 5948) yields 1.0 AA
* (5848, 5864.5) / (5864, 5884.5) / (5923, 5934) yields 0.5 AA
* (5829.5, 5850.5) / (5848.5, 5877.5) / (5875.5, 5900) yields 0.0 AA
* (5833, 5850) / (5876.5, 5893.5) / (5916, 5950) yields 0.7 AA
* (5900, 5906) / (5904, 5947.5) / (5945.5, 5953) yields -1.1 AA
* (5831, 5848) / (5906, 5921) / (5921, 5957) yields 1.0 AA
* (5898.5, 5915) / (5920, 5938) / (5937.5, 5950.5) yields -0.8 AA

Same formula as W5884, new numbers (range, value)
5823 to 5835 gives 10.84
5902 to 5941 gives 10.89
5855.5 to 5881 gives 10.69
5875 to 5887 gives 10.81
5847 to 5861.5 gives 10.78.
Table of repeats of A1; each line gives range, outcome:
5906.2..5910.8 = 11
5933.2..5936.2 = 12.8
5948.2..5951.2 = 12.4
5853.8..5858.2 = 11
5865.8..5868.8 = 11.1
